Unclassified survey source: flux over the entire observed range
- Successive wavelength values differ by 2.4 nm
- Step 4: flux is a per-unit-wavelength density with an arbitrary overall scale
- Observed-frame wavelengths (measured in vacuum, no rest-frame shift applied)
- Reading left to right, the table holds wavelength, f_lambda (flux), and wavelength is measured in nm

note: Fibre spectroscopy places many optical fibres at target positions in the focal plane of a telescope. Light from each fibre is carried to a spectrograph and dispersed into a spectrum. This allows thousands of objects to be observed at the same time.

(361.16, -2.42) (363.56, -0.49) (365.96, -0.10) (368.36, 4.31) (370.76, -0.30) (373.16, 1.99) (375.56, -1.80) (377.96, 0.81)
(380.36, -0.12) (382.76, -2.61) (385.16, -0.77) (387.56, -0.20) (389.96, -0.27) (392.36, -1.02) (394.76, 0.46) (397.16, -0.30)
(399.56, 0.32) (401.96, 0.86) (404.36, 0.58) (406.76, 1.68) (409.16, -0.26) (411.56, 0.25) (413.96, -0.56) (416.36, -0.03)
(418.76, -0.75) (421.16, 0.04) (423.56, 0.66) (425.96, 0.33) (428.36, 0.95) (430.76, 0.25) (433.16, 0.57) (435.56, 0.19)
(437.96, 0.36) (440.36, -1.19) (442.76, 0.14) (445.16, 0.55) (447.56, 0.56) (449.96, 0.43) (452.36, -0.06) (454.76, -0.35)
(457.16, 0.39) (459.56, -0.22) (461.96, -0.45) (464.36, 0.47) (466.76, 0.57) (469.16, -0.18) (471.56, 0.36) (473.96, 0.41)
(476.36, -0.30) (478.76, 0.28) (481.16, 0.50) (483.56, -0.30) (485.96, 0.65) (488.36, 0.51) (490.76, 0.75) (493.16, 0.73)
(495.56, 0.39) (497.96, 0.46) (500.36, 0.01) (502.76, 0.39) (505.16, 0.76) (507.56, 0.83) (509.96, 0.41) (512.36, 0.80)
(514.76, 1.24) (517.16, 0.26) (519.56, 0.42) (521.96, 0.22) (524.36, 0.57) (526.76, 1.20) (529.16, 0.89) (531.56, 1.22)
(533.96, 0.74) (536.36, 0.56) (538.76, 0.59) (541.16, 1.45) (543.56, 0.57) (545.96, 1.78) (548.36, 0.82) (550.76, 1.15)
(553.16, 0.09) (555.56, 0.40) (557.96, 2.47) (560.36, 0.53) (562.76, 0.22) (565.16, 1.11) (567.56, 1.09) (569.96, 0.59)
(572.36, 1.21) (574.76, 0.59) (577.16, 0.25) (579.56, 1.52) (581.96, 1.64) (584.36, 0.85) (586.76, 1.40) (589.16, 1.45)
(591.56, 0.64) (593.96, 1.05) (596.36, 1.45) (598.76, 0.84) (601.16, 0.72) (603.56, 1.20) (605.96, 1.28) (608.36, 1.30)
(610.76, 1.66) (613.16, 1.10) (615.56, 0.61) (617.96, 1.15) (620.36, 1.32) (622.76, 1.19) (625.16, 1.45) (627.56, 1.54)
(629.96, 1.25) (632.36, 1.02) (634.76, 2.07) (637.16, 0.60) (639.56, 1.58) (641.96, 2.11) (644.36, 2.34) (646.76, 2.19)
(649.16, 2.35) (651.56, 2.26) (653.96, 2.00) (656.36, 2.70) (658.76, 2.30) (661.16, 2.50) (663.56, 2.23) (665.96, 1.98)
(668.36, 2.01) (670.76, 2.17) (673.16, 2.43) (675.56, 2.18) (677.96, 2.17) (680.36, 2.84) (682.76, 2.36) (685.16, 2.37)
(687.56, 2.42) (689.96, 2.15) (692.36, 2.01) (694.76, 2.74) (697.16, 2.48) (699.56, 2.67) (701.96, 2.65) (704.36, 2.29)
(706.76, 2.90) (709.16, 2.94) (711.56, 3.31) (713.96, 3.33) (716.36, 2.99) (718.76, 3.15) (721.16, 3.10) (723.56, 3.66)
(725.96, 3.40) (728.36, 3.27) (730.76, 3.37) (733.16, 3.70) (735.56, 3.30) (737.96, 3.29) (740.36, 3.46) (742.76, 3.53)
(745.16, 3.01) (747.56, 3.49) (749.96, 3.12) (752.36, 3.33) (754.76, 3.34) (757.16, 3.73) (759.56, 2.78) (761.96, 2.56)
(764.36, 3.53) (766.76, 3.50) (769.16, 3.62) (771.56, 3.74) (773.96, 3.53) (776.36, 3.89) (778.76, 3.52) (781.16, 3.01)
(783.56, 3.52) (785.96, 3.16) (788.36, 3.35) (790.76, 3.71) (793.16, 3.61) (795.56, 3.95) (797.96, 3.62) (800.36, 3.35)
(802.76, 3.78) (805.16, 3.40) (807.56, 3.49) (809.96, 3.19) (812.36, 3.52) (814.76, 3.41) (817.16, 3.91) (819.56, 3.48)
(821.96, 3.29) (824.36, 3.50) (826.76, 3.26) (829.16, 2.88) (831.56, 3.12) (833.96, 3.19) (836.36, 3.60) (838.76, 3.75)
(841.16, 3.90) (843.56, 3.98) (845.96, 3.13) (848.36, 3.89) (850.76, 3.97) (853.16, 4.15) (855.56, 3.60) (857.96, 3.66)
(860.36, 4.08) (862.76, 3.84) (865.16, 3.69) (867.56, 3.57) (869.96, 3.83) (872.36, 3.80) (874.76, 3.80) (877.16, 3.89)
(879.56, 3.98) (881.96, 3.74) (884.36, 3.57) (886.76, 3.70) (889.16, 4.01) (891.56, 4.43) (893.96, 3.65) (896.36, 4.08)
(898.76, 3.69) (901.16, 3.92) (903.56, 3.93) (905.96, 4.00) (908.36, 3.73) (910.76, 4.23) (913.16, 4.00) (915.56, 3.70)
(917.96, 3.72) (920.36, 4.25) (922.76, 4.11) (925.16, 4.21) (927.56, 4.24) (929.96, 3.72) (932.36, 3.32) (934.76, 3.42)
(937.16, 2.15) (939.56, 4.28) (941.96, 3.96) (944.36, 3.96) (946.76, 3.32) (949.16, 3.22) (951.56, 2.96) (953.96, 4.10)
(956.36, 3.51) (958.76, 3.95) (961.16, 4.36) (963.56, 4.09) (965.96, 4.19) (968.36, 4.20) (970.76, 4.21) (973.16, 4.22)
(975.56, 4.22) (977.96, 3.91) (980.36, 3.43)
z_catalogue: 0.61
